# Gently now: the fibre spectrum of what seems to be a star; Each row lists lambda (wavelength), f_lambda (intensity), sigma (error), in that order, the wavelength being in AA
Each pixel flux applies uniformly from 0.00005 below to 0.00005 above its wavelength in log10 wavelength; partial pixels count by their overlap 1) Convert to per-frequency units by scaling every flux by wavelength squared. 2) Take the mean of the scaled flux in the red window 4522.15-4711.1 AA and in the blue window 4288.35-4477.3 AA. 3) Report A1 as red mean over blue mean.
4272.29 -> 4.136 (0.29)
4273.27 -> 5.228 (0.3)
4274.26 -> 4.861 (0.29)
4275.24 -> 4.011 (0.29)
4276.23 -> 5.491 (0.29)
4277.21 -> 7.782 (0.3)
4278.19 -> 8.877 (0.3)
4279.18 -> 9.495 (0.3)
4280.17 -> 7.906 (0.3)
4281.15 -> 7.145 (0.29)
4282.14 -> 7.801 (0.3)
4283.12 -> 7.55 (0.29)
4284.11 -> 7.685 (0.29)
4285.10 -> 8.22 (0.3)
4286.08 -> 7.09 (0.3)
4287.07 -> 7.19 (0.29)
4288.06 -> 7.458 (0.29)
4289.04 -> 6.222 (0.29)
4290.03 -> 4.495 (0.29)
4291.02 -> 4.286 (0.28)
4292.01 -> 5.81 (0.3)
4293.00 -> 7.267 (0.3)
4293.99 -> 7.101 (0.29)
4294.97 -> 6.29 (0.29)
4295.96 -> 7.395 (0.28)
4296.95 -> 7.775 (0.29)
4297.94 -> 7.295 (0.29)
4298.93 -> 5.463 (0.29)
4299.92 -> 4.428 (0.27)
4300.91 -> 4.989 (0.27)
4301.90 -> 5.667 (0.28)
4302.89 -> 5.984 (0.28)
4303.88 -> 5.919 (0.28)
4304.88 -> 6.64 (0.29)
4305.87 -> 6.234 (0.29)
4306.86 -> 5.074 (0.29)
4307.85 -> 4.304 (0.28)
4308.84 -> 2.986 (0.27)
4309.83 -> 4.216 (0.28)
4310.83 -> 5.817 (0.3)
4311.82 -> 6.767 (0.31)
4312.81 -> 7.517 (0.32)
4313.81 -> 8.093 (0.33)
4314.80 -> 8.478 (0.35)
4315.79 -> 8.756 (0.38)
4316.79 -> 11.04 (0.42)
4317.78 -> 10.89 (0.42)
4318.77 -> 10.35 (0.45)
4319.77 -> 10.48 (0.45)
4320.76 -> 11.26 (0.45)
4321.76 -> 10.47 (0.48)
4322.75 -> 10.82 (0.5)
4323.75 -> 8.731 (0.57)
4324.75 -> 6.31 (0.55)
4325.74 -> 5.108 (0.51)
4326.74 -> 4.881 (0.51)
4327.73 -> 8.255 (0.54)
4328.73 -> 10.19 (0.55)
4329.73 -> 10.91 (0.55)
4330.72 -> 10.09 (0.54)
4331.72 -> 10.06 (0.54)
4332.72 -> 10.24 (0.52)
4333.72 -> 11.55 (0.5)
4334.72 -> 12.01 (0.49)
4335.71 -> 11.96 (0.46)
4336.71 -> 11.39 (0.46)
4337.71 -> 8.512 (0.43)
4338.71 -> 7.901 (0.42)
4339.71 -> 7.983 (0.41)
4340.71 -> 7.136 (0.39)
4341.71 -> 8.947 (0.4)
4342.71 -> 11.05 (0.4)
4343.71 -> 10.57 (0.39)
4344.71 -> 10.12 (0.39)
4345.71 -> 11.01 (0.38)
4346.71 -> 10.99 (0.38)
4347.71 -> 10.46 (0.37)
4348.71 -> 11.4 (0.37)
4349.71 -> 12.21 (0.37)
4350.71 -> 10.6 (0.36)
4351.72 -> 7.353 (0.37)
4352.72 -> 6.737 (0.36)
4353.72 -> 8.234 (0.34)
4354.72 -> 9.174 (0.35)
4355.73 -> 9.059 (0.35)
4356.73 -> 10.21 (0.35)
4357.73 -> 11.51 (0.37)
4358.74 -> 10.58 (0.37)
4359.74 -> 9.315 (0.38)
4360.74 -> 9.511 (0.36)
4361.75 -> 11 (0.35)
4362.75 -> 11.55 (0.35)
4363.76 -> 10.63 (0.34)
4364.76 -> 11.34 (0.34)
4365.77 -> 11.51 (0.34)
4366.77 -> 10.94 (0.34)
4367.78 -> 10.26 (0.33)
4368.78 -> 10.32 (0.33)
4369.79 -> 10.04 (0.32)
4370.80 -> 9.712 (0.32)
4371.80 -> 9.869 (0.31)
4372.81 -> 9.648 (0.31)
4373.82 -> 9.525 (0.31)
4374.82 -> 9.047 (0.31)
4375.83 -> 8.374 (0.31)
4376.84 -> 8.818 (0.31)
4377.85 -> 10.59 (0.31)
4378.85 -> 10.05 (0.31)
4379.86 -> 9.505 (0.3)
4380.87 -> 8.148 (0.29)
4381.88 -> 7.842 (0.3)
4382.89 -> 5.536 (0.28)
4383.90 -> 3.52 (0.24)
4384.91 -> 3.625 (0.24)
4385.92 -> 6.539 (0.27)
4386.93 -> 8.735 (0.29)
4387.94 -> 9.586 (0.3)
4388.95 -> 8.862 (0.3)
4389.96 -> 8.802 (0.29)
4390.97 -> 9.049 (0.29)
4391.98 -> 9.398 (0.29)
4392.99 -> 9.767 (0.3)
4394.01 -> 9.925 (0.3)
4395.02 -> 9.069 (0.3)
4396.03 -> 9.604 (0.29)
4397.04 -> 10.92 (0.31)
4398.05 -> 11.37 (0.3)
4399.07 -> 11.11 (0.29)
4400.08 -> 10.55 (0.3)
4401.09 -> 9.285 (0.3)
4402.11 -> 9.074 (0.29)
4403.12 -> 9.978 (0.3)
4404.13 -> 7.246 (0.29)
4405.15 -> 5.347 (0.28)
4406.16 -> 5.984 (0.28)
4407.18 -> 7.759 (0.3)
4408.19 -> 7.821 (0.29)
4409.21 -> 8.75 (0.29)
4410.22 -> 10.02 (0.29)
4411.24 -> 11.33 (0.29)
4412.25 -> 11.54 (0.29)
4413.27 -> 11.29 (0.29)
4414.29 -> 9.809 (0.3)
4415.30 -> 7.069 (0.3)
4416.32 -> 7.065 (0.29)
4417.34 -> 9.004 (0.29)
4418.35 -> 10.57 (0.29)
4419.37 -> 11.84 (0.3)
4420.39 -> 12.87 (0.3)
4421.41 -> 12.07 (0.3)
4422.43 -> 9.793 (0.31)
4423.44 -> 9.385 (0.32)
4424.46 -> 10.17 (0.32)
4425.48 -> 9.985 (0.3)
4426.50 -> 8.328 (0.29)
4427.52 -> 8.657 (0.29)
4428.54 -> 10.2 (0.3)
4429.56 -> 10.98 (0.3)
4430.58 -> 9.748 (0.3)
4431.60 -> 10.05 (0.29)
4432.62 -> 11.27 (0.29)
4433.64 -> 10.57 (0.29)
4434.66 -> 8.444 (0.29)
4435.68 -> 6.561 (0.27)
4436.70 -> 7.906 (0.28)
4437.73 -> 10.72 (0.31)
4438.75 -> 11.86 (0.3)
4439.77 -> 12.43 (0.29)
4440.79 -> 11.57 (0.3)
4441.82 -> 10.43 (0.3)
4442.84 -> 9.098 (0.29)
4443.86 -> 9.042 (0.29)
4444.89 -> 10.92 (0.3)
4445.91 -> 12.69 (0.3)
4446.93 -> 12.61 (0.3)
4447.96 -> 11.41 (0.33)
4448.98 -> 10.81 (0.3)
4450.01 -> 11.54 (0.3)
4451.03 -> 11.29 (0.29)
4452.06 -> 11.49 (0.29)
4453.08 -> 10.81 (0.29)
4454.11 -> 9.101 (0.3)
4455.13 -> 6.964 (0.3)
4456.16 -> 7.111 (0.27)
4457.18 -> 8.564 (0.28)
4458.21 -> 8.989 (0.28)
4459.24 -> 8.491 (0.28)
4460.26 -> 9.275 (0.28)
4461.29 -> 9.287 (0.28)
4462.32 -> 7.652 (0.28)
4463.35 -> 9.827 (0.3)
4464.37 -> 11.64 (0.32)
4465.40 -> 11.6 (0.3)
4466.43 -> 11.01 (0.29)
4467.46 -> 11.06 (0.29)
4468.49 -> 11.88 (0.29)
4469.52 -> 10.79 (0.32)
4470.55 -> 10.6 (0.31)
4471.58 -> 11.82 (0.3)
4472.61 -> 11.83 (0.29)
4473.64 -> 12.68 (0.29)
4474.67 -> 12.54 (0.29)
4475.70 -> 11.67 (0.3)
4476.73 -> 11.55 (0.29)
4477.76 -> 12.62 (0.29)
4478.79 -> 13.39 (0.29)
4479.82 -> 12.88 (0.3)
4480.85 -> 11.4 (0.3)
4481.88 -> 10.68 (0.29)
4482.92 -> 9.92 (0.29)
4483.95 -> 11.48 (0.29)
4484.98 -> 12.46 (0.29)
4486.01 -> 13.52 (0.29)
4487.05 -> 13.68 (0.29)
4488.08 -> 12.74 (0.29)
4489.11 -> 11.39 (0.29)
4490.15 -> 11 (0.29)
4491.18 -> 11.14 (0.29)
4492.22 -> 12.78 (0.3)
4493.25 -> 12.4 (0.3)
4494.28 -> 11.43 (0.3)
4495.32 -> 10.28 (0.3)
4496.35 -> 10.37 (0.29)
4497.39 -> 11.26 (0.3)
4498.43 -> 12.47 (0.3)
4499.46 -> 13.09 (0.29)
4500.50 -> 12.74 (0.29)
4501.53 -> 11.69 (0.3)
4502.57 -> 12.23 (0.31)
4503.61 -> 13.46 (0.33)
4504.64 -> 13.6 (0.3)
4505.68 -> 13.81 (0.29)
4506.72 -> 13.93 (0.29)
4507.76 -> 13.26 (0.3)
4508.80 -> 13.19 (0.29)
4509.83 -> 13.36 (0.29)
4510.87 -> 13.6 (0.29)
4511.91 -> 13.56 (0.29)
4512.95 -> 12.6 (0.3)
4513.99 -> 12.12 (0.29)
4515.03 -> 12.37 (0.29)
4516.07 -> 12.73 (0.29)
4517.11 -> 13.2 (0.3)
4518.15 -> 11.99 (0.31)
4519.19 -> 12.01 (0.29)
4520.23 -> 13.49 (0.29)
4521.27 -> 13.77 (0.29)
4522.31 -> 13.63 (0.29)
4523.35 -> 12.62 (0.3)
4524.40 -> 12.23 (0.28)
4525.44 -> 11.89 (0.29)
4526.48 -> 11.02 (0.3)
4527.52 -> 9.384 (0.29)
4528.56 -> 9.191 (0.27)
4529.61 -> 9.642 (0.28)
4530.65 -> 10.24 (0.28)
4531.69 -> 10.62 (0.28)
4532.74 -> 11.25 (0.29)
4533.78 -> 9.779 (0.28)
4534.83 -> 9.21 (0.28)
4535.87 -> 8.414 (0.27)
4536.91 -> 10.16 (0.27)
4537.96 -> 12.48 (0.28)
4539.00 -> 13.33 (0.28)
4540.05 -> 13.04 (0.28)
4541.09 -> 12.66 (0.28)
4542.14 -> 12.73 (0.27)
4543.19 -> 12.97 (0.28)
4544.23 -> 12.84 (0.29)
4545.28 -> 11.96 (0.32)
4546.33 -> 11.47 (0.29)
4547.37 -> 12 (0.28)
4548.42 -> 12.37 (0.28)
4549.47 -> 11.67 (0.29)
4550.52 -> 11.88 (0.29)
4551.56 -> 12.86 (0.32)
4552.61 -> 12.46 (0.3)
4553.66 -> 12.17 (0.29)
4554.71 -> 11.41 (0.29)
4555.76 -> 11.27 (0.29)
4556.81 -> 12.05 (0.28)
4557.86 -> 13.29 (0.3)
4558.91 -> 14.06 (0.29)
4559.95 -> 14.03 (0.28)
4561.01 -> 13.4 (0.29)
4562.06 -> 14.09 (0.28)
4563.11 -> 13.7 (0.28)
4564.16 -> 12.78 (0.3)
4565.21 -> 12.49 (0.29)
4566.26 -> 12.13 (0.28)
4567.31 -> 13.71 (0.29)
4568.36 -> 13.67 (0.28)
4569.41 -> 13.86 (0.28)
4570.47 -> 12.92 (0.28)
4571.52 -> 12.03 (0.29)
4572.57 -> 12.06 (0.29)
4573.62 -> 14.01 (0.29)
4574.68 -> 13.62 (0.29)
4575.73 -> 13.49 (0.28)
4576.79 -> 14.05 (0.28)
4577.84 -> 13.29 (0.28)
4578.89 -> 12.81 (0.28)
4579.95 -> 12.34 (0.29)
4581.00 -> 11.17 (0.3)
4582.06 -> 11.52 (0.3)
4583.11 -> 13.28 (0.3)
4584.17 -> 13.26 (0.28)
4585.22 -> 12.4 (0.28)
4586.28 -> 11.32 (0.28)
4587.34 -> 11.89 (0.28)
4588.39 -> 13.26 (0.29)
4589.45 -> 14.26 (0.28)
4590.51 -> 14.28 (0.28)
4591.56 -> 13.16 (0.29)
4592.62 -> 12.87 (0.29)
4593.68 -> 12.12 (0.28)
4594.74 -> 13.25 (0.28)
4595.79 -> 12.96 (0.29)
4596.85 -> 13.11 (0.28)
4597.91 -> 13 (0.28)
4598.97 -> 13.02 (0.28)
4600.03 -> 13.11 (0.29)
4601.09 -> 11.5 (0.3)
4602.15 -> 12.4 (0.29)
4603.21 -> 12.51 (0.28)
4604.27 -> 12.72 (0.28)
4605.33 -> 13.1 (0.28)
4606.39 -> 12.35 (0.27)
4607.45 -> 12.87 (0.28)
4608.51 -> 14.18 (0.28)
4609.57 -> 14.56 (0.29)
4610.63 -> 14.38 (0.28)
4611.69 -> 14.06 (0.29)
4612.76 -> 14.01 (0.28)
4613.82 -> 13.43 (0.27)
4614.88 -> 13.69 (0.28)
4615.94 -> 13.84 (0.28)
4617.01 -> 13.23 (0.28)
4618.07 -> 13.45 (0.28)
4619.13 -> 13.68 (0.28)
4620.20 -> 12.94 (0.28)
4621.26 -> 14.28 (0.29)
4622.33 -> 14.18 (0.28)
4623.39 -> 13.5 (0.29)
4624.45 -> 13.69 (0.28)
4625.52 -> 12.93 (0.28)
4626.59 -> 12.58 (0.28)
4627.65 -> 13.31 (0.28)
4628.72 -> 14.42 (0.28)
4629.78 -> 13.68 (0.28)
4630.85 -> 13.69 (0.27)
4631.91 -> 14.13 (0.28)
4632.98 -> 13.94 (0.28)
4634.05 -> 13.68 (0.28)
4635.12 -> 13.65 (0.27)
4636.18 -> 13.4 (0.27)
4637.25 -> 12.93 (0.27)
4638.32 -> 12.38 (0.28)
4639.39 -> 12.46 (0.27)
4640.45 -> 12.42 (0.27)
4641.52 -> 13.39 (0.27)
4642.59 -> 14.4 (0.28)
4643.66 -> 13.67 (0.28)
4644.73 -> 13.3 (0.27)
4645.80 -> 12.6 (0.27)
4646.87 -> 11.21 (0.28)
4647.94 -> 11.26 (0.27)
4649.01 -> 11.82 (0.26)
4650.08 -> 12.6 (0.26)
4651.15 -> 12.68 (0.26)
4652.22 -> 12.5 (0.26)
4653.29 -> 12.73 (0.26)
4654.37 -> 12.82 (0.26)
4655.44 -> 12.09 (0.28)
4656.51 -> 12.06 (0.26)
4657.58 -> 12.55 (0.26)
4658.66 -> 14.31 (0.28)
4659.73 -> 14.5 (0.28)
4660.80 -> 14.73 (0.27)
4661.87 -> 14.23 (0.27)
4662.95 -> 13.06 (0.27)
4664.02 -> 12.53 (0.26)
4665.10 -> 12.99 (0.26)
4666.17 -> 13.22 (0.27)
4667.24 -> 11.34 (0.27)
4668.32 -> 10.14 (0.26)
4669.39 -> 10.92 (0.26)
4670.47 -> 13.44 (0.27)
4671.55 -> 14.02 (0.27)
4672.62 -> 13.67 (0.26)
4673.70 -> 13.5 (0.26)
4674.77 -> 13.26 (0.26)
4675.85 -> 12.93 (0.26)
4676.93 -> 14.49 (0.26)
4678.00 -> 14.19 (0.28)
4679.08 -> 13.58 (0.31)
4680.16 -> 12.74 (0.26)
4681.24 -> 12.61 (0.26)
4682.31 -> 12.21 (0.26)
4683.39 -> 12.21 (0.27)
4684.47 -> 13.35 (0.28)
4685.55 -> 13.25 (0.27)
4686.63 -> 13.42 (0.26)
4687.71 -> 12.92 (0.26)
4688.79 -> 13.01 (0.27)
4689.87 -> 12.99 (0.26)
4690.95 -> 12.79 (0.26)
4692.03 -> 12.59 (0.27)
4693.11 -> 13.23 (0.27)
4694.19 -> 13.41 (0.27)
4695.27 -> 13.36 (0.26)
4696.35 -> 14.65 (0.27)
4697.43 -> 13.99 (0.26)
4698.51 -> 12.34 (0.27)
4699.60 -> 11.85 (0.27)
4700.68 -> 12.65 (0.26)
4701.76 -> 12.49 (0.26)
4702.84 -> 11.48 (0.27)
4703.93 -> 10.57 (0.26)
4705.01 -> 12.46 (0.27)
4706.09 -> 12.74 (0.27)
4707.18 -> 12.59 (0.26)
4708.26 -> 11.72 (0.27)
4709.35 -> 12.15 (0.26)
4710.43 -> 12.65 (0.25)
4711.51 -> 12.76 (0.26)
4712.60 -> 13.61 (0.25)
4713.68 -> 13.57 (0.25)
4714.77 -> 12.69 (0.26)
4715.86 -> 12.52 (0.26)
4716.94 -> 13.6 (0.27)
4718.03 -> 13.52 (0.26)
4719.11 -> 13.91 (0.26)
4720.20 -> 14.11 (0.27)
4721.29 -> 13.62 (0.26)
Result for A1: 1.53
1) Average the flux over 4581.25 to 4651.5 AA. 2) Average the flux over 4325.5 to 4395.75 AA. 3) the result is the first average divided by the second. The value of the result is 1.39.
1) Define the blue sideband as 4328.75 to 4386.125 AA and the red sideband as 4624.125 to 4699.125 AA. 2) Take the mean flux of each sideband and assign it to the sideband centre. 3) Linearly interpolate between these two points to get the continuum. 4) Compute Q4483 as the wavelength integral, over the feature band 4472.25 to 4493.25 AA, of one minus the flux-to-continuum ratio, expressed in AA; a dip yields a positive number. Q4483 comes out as -2.0 AA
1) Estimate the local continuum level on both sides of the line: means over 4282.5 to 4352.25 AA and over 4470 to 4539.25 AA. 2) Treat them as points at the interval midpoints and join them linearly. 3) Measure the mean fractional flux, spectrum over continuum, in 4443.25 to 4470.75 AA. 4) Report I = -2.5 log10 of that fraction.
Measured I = 0.079 mag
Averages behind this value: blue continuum 8.14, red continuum 12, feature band 10.2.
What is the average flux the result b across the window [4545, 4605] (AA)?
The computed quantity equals 12.8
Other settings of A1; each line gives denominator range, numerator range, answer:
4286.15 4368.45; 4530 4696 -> 1.71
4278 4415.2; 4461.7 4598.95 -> 1.54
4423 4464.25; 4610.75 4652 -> 1.45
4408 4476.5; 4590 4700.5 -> 1.40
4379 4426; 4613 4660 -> 1.61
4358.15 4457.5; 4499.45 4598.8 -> 1.38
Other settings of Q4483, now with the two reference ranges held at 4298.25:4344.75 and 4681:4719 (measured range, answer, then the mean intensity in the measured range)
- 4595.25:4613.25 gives -2.34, 13.2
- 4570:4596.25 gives -3.39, 12.9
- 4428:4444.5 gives -0.78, 10.1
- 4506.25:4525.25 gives -4.29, 13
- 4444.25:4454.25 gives -1.60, 11.3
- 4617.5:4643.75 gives -3.29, 13.5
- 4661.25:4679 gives -0.81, 13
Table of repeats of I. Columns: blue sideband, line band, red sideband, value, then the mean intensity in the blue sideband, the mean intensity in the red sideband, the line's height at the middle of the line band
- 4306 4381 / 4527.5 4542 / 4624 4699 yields 0.08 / 9.33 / 13.1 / 11.6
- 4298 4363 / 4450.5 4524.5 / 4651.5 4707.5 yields -0.11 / 8.72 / 12.9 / 10.6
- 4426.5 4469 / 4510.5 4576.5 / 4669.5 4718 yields -0.10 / 10.1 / 12.9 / 11.2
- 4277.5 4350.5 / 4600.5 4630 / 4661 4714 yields -0.12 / 8.14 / 12.9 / 11.9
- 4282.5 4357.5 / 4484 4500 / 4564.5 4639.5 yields -0.07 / 8.19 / 13.2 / 11.2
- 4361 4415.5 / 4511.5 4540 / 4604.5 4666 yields -0.01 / 9.22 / 13.3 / 11.5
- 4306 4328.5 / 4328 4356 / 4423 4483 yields -0.20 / 7.76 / 10.5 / 8.26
